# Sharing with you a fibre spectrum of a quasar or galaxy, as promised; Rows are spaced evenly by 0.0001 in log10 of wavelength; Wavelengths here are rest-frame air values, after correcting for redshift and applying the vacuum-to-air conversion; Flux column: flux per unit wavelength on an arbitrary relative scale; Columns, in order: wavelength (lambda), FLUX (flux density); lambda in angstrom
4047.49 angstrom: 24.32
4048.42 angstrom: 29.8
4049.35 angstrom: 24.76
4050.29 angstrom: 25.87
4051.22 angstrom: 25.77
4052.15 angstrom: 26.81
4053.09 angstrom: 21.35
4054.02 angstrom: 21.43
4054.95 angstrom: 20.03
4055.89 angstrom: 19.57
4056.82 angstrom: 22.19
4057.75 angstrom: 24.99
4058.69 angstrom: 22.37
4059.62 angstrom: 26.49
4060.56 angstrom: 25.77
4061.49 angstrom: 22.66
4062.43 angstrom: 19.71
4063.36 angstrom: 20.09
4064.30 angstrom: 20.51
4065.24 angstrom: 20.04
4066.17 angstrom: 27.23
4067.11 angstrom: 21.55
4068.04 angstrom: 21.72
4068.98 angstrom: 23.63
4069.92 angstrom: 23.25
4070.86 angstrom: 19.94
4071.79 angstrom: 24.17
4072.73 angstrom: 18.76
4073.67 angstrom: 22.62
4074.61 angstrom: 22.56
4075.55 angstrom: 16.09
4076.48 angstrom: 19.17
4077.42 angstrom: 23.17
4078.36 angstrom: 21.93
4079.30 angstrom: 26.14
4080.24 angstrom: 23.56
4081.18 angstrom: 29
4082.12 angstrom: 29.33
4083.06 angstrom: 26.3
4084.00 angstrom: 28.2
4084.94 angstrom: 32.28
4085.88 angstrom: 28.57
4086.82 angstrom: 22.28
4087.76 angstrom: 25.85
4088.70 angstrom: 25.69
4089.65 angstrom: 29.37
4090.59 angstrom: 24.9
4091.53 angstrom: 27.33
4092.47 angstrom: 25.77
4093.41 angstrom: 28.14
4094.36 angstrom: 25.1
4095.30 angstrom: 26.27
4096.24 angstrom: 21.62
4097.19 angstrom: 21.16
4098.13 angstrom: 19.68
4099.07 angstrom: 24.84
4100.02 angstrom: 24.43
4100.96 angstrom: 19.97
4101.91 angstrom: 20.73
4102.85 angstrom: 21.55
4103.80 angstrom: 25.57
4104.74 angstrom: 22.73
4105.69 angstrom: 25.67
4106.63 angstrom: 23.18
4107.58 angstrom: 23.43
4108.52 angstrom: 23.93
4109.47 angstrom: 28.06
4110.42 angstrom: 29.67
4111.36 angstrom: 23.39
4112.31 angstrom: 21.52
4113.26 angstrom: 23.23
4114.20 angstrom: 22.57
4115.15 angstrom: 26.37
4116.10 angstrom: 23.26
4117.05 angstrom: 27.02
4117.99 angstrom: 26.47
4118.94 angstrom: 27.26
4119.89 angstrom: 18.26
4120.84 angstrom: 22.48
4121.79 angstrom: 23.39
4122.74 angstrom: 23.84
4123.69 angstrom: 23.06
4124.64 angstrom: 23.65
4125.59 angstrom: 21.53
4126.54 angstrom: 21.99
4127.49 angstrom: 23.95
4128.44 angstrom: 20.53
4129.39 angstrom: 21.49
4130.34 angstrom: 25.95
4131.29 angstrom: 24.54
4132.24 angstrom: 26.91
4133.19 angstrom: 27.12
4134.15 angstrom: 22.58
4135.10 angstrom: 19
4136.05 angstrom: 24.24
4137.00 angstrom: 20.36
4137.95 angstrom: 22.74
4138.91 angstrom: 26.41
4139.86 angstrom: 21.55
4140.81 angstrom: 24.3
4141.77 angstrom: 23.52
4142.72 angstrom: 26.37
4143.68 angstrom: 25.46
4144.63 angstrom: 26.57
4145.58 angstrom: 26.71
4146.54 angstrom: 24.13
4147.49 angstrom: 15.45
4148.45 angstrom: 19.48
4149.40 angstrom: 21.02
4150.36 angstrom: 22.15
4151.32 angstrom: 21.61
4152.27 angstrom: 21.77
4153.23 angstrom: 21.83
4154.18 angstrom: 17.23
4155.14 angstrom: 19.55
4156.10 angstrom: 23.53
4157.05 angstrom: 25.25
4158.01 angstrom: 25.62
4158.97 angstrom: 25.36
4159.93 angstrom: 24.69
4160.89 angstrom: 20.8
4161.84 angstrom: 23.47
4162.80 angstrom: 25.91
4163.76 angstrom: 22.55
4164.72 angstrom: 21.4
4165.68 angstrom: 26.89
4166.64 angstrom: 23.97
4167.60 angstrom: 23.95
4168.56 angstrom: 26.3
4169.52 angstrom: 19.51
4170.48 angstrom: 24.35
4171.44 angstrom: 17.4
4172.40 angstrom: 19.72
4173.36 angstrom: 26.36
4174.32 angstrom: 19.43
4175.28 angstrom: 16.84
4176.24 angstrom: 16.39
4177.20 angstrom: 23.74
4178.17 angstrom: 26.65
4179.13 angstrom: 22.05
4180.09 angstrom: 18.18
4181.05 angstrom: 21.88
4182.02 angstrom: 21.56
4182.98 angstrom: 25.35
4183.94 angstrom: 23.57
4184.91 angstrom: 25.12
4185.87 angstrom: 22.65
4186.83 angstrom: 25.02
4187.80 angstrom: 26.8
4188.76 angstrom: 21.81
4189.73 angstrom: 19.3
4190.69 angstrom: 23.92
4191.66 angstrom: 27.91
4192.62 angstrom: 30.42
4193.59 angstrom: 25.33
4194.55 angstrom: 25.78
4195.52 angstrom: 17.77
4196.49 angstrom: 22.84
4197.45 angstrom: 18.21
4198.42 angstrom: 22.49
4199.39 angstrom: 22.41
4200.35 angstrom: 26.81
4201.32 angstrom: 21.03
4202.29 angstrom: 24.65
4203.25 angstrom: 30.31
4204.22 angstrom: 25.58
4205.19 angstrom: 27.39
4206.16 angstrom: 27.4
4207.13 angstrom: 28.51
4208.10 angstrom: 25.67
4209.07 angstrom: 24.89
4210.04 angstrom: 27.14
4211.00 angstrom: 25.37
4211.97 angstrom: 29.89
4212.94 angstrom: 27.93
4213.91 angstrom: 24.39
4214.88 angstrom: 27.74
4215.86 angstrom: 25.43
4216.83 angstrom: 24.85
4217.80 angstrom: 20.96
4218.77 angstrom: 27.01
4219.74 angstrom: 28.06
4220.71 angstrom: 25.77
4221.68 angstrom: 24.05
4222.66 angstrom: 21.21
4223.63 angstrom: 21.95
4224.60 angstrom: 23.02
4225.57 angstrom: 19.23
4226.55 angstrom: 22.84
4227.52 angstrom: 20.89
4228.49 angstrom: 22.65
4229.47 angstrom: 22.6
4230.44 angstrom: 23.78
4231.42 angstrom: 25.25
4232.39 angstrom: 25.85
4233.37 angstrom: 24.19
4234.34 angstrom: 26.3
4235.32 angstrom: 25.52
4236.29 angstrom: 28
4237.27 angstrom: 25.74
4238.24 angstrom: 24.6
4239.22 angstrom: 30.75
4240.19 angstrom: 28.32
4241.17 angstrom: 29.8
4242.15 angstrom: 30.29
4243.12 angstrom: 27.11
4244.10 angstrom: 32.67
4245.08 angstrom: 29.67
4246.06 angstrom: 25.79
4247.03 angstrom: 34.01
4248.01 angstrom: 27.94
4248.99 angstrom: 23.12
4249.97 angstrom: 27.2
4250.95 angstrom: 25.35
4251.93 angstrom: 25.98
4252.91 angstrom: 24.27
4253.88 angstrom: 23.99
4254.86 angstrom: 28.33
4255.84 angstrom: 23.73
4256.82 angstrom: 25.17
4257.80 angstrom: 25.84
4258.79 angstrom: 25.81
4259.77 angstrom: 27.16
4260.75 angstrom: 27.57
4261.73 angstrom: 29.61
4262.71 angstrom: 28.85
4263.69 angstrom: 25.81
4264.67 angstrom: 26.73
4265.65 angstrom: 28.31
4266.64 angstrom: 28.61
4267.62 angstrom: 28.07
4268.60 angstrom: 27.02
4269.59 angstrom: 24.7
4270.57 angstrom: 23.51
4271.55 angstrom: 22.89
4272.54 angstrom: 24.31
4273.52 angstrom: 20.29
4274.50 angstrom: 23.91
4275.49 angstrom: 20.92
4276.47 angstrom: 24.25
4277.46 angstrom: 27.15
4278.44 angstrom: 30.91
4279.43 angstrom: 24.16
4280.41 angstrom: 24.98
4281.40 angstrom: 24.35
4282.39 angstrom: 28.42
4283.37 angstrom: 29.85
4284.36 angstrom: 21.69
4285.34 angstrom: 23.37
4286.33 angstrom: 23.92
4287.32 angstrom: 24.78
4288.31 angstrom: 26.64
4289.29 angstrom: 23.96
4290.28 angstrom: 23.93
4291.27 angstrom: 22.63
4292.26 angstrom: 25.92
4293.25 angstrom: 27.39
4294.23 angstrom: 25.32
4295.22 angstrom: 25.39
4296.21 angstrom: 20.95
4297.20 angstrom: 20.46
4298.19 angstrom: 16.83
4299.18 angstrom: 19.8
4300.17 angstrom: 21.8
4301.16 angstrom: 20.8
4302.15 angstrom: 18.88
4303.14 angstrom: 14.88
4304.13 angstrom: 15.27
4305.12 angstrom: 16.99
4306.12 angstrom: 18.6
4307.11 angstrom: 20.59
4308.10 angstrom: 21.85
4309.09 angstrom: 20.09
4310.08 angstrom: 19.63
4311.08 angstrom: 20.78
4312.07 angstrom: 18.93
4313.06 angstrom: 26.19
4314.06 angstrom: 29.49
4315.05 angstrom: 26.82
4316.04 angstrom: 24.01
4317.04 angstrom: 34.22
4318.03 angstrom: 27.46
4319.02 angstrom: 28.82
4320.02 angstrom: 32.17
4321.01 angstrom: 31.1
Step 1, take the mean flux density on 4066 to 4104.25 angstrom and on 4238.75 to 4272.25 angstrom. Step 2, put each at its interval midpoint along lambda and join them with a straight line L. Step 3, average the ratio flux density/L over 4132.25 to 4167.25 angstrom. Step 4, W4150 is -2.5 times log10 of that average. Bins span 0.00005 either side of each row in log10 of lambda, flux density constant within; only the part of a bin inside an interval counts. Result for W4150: 0.10 mag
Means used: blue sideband 24.1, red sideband 27.2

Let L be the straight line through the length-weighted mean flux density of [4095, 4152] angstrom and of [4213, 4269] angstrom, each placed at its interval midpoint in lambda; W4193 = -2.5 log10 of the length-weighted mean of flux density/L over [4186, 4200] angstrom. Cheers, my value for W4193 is 0.06 mag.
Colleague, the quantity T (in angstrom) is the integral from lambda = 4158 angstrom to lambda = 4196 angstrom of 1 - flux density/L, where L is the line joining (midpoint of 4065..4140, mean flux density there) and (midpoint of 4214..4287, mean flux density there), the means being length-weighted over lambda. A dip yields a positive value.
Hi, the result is 2.6 angstrom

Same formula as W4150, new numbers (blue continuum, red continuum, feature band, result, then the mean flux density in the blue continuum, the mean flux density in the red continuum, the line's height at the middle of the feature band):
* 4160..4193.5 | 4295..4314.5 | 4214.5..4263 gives -0.193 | 23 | 20.3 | 21.7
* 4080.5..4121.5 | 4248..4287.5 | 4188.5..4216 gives 0.010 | 24.9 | 25.7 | 25.4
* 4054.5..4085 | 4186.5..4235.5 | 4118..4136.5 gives 0.017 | 23.1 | 24.6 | 23.7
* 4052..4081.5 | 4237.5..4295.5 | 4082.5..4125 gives -0.071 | 22.4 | 26.2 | 23.1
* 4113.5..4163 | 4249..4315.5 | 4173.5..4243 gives -0.038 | 23.3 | 24.1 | 23.6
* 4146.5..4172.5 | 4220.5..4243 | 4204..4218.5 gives -0.088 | 22.3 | 24.9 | 24.2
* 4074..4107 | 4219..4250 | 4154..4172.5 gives 0.098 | 24.5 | 25.9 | 25.2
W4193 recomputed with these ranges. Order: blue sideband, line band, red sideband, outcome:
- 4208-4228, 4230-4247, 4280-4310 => -0.15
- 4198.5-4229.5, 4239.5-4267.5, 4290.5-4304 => -0.18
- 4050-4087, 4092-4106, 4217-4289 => 0.01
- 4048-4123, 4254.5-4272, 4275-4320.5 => -0.12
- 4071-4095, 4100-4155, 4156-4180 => 0.03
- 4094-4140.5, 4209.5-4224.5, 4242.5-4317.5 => -0.05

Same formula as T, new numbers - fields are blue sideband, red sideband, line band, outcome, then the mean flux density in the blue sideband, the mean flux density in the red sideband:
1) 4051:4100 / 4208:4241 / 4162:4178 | 1.52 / 23.8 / 25.1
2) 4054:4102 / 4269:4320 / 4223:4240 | -0.58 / 23.7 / 23.5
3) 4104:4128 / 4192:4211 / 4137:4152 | 0.80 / 24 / 25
